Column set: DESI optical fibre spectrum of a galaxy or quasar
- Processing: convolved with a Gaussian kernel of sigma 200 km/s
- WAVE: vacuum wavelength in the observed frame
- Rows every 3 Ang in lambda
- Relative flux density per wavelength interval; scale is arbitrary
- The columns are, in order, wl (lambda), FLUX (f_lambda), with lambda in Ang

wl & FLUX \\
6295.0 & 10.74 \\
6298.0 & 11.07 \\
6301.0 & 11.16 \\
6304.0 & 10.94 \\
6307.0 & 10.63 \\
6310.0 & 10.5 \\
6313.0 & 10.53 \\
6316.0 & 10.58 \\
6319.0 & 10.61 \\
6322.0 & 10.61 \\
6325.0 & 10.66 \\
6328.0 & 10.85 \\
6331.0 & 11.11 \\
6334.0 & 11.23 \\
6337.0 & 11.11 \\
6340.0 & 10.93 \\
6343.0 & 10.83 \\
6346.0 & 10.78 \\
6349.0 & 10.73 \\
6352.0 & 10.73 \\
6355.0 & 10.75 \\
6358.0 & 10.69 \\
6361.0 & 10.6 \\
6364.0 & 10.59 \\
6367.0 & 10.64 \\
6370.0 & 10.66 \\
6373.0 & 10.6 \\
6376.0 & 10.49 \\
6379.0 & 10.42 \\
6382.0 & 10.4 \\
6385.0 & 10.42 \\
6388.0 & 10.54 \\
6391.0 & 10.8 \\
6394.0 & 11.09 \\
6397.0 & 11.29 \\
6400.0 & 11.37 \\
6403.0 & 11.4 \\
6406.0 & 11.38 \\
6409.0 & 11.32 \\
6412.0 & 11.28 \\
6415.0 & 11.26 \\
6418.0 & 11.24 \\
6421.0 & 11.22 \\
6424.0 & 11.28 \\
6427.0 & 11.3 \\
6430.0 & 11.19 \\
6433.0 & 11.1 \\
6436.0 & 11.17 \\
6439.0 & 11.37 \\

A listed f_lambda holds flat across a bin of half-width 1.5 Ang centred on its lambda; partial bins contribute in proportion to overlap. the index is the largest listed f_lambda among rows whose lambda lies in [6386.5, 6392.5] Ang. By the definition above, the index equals 10.8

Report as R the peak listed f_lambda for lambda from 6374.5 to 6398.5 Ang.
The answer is 11.29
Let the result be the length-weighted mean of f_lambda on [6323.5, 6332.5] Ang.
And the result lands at 10.9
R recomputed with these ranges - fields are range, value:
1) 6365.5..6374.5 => 10.66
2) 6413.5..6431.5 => 11.3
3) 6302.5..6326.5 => 10.94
